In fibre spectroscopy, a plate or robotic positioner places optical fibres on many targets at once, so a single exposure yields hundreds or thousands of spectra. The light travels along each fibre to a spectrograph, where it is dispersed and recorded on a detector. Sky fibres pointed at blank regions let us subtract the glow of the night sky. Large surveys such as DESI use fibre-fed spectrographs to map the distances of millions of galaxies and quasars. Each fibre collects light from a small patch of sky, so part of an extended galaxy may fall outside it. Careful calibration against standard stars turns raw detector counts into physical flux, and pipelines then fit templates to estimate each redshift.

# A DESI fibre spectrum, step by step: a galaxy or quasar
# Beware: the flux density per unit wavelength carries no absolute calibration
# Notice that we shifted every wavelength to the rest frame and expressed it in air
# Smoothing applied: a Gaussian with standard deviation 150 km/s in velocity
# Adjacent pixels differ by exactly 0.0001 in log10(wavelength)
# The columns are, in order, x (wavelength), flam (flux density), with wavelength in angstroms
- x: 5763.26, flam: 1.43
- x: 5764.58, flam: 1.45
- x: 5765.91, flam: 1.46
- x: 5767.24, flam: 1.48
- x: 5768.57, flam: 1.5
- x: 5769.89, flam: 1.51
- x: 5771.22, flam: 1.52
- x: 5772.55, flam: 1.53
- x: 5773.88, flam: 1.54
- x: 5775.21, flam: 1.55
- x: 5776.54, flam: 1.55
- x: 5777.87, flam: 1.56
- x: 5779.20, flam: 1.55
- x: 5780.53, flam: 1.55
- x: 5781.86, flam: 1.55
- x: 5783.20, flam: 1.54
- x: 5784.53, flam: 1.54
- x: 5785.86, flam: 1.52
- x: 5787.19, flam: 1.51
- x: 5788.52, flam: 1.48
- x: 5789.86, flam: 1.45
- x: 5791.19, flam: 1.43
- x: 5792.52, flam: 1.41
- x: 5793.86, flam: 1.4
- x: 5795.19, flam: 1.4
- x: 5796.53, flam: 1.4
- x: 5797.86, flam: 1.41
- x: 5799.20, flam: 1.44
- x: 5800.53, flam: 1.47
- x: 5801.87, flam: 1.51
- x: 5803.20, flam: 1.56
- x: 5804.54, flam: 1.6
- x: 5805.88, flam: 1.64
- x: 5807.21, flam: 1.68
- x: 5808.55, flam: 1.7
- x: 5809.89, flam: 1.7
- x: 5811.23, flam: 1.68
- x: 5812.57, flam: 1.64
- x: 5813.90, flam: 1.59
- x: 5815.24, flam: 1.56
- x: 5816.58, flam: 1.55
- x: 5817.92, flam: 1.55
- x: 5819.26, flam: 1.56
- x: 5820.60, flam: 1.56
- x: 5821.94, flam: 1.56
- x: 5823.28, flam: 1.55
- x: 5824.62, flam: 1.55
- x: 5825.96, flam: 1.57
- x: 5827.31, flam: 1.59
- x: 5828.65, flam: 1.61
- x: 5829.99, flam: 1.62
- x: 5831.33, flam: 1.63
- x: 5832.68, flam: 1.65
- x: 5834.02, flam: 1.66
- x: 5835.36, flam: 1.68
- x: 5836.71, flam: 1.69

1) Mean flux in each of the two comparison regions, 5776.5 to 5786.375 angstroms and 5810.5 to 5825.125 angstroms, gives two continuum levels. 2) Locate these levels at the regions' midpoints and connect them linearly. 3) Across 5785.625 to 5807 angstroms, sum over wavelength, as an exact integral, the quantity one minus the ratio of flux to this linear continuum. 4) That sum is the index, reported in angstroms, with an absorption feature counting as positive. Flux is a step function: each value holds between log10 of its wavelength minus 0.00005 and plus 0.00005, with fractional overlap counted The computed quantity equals 1.1 angstroms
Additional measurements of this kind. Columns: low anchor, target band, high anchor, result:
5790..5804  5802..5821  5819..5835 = -1.17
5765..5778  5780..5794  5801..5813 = 0.66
